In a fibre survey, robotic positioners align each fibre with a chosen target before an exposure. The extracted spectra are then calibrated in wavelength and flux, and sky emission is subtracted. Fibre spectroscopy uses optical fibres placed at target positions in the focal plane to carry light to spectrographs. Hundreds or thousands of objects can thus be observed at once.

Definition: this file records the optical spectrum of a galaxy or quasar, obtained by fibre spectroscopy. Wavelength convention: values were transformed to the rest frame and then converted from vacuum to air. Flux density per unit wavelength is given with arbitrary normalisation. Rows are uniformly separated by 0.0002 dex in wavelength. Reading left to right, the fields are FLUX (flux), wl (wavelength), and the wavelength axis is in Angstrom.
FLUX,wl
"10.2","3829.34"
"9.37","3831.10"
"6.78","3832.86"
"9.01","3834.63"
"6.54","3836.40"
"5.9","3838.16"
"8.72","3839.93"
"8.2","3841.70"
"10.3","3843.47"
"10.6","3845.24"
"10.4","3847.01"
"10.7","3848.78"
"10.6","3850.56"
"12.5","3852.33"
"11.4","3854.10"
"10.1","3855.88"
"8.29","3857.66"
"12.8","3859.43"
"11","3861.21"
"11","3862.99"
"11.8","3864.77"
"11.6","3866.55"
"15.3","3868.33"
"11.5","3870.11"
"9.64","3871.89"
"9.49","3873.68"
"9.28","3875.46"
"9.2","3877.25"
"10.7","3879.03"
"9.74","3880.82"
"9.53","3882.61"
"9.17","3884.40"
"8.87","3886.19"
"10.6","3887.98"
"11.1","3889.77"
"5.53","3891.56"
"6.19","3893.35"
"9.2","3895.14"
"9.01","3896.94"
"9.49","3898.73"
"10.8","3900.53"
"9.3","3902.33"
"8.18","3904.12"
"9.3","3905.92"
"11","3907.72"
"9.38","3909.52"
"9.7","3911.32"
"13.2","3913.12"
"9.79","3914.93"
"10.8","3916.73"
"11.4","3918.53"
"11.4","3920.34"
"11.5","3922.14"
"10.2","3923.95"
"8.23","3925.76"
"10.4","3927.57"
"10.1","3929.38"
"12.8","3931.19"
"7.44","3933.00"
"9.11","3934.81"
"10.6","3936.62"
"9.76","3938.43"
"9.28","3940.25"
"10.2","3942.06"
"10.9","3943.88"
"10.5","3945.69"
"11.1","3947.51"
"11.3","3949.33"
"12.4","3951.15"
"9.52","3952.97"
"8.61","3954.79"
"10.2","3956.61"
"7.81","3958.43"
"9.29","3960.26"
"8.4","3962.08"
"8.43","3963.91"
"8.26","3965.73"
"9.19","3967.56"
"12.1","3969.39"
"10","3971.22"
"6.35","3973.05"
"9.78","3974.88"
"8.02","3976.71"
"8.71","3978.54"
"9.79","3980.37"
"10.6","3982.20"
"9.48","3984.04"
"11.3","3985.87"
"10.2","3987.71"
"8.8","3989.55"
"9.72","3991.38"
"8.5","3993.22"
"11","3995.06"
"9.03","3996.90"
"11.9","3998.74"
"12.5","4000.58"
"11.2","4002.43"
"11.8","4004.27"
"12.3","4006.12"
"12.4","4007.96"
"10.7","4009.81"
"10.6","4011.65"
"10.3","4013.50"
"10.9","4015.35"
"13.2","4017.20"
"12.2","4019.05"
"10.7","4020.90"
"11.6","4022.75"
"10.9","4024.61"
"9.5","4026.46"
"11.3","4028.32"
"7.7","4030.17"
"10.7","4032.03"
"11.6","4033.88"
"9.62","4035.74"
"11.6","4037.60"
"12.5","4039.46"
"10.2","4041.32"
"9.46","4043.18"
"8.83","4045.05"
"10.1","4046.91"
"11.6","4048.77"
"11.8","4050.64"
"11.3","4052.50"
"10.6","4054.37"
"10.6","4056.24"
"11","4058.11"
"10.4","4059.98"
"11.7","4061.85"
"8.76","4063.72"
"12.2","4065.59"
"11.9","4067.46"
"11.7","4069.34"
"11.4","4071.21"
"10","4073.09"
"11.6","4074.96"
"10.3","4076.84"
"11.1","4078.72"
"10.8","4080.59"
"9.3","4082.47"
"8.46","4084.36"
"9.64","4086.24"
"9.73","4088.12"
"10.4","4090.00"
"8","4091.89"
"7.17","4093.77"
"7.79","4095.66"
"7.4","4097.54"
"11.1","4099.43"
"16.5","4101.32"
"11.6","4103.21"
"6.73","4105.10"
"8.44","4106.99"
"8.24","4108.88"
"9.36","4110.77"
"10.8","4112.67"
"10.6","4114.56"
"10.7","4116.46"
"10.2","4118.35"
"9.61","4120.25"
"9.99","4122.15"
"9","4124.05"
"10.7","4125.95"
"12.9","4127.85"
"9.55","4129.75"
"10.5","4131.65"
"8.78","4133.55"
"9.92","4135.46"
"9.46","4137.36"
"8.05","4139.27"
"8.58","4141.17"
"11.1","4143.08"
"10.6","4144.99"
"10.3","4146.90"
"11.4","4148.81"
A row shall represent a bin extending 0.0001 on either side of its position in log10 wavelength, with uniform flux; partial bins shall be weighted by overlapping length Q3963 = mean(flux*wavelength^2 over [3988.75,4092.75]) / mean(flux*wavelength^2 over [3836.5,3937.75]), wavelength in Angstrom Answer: 1.1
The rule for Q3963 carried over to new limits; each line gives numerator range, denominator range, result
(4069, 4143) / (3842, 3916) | 1.09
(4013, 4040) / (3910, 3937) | 1.11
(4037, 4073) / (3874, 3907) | 1.29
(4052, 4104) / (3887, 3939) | 1.15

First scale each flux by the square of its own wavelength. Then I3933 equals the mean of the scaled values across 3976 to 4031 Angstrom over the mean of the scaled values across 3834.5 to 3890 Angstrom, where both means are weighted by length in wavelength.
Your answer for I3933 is 1.12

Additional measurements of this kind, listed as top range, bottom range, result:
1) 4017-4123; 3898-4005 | 1.10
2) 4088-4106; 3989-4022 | 0.92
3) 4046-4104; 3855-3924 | 1.14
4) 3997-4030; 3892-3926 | 1.20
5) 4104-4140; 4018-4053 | 0.94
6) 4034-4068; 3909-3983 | 1.15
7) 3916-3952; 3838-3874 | 1.02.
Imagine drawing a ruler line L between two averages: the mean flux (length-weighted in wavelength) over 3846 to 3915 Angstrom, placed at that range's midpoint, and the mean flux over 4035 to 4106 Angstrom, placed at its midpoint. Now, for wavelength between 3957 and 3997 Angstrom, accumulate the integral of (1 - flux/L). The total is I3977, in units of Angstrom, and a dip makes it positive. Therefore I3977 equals 3.72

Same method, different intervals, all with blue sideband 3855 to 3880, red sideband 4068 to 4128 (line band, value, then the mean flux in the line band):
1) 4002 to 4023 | -2.4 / 11.5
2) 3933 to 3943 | 0.9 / 9.58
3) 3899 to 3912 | 1.3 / 9.66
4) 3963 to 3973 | 1.1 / 9.31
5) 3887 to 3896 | 1.9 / 8.53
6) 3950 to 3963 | 1.3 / 9.49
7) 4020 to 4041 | -0.9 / 10.7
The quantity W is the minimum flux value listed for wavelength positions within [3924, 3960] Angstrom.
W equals 7.44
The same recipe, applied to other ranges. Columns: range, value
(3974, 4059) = 7.7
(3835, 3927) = 5.53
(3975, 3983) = 8.02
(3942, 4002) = 6.35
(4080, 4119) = 6.73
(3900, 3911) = 8.18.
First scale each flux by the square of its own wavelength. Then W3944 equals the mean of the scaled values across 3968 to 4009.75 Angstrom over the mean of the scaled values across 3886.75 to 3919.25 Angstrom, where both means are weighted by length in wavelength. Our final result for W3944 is 1.11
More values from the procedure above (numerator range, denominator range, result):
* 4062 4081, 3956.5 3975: 1.29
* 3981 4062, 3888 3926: 1.16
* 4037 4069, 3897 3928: 1.14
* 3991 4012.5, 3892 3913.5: 1.23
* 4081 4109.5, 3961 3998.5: 1.06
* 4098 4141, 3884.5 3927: 1.15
